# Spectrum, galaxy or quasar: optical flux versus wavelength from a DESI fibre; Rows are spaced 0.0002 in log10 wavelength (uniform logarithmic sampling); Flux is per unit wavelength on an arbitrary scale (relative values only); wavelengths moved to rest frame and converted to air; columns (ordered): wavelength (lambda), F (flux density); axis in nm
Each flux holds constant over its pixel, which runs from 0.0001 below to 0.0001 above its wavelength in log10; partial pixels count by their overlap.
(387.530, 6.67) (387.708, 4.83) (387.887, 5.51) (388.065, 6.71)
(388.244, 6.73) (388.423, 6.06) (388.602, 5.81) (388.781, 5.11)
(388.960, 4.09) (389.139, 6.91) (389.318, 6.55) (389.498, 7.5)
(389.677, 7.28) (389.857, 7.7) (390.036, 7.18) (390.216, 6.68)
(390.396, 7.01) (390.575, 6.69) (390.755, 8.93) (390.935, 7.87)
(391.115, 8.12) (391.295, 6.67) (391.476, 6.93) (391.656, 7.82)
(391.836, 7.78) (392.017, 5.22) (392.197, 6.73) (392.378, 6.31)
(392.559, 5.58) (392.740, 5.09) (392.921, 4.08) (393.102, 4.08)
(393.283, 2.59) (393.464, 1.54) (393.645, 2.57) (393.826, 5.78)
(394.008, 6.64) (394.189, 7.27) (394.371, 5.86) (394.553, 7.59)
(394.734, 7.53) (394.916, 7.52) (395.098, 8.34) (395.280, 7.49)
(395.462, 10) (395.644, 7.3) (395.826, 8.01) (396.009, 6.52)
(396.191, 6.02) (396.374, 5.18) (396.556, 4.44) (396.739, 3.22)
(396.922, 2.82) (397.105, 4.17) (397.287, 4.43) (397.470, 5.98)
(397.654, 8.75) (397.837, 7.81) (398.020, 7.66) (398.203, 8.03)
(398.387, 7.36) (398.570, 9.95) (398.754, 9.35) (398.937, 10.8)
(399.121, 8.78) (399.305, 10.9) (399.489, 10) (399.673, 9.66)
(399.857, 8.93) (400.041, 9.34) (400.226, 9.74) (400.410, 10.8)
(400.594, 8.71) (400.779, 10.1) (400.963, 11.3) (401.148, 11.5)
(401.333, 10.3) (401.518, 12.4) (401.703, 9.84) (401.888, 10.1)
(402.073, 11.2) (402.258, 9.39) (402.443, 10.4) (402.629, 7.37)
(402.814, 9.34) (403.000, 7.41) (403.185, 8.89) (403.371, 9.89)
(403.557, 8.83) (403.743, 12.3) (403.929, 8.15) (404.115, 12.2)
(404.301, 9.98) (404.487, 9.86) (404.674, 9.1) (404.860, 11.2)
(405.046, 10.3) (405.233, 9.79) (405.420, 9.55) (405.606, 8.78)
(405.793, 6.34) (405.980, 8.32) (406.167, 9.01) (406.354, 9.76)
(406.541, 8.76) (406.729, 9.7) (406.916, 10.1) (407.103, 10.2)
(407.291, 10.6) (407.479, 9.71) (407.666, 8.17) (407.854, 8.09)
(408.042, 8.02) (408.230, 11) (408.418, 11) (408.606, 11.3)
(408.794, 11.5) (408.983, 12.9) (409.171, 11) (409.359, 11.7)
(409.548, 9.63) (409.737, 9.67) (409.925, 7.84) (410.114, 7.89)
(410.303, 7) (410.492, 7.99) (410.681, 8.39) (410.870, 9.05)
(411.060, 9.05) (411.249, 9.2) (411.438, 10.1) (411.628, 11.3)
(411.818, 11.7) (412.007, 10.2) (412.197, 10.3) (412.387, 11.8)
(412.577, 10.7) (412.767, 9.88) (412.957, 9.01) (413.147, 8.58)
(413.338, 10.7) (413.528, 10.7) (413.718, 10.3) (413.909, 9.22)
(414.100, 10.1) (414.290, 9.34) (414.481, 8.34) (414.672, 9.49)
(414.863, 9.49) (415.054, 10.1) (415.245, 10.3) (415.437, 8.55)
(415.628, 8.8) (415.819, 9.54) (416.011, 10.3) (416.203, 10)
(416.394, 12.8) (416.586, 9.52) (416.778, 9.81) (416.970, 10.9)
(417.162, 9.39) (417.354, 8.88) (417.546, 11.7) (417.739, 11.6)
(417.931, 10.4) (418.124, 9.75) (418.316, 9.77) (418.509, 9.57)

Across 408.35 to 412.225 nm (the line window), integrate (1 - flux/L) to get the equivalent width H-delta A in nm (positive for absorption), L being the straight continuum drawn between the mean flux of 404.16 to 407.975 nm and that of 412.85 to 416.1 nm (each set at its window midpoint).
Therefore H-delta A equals -0.18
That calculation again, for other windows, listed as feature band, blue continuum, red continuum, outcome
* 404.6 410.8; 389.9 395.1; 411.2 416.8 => -0.44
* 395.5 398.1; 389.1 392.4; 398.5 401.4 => 0.88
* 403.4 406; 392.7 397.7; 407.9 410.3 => -0.29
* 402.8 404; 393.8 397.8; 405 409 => -0.10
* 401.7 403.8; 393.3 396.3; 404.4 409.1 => -0.21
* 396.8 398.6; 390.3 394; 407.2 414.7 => 0.14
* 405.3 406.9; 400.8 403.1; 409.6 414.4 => 0.16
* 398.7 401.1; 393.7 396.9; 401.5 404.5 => -0.40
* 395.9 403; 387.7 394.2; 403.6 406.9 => -0.20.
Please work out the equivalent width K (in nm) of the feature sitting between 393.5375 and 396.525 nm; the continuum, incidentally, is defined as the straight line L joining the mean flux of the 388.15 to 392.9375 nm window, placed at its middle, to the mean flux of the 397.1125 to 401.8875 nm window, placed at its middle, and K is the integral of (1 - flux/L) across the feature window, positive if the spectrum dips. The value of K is 0.44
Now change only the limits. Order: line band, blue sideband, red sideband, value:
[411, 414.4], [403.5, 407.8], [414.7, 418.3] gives -0.074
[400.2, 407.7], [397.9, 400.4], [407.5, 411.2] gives -0.272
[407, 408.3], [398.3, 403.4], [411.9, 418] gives 0.069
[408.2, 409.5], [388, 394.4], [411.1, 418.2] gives -0.335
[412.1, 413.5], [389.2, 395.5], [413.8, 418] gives -0.101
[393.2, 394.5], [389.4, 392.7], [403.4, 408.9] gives 0.494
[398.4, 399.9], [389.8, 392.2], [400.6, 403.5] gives -0.079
